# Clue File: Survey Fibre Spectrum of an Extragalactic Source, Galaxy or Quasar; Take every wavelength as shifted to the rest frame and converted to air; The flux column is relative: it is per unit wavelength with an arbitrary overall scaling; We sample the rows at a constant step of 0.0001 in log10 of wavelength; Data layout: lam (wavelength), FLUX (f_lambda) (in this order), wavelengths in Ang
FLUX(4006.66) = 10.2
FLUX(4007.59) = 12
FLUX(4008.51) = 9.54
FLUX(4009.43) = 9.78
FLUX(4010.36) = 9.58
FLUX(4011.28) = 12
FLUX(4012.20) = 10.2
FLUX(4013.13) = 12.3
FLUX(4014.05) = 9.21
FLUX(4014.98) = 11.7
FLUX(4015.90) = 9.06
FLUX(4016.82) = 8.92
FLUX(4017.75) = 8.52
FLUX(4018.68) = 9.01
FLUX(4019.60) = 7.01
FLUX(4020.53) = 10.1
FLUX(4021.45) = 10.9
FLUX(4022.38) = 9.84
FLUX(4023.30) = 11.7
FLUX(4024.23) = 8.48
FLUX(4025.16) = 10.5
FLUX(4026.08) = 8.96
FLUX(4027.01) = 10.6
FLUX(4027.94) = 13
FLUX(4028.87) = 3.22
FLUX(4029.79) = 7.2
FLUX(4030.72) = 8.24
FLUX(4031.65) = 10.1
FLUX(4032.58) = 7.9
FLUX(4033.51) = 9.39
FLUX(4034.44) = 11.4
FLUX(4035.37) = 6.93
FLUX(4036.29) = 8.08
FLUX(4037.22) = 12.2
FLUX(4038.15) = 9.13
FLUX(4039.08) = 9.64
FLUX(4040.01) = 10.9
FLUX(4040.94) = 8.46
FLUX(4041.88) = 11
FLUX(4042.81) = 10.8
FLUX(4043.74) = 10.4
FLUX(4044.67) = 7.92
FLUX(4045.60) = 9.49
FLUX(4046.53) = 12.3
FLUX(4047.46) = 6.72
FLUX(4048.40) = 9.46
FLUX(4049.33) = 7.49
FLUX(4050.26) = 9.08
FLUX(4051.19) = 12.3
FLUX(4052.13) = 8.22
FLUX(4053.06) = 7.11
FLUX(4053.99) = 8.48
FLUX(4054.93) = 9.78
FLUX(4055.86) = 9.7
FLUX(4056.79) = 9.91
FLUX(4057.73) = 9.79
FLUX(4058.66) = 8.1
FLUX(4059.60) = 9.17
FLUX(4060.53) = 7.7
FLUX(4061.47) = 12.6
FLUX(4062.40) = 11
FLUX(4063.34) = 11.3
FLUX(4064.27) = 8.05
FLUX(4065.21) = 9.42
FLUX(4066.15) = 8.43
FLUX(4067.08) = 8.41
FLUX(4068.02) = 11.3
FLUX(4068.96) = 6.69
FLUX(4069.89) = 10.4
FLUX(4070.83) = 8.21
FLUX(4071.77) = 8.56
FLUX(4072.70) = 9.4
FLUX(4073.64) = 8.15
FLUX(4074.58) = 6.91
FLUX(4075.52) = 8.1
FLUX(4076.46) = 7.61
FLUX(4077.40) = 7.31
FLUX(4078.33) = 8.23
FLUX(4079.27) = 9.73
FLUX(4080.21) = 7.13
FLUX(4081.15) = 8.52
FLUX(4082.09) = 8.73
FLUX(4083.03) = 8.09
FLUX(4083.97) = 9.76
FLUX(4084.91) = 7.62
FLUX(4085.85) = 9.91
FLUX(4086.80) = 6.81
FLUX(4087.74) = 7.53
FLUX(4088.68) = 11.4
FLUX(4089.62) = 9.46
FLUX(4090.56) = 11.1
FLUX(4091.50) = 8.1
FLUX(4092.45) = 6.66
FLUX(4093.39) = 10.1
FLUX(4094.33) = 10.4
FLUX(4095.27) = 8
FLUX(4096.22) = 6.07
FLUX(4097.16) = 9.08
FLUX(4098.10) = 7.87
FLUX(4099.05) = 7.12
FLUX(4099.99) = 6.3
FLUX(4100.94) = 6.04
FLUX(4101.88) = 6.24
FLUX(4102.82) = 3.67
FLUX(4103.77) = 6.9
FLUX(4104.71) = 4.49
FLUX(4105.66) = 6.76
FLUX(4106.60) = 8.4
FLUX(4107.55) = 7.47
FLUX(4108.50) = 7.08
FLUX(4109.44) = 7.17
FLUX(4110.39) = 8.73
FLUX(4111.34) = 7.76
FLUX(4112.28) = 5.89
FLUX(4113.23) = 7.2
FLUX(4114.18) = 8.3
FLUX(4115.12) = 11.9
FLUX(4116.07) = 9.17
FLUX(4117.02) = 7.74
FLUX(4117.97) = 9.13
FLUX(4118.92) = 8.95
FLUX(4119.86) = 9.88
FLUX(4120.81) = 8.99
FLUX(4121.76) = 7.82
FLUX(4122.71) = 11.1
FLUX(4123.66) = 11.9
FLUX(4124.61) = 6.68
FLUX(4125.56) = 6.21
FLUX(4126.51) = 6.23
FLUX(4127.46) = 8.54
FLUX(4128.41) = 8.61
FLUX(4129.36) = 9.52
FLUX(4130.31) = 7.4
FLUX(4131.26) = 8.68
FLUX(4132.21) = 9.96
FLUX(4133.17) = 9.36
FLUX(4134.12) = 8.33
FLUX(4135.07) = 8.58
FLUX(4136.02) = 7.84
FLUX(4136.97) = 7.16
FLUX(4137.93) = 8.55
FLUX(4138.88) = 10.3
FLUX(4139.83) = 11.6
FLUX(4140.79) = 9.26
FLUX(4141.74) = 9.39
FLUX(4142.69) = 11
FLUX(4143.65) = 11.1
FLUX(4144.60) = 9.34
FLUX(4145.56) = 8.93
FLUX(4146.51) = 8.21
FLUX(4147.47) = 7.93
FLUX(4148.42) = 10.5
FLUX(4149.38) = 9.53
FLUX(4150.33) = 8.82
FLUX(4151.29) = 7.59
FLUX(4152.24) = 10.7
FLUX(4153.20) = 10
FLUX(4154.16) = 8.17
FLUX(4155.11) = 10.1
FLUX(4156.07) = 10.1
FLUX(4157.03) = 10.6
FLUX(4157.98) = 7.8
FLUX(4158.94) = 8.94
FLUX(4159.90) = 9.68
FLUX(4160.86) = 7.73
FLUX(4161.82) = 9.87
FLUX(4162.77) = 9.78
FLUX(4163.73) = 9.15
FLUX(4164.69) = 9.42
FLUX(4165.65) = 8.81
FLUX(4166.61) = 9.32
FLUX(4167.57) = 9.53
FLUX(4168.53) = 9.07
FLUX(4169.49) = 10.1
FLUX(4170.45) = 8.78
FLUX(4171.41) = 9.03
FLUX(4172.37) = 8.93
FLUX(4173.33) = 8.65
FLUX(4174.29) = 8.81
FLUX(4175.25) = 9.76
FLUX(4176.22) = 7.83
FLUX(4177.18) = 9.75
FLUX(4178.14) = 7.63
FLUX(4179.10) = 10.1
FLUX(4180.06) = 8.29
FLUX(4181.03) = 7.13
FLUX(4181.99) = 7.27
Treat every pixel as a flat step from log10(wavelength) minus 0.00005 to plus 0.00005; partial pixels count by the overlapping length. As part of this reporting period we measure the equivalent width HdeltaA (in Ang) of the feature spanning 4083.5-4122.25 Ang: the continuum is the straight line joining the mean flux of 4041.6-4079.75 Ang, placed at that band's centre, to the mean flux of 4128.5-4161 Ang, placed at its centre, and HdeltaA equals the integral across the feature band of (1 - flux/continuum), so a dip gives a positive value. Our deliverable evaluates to 4.8 Ang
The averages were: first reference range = 9.13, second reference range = 9.2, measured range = 8.02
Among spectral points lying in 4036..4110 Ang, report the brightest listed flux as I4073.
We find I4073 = 12.6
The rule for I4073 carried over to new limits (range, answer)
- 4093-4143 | 11.9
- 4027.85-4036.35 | 13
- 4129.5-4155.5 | 11.6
